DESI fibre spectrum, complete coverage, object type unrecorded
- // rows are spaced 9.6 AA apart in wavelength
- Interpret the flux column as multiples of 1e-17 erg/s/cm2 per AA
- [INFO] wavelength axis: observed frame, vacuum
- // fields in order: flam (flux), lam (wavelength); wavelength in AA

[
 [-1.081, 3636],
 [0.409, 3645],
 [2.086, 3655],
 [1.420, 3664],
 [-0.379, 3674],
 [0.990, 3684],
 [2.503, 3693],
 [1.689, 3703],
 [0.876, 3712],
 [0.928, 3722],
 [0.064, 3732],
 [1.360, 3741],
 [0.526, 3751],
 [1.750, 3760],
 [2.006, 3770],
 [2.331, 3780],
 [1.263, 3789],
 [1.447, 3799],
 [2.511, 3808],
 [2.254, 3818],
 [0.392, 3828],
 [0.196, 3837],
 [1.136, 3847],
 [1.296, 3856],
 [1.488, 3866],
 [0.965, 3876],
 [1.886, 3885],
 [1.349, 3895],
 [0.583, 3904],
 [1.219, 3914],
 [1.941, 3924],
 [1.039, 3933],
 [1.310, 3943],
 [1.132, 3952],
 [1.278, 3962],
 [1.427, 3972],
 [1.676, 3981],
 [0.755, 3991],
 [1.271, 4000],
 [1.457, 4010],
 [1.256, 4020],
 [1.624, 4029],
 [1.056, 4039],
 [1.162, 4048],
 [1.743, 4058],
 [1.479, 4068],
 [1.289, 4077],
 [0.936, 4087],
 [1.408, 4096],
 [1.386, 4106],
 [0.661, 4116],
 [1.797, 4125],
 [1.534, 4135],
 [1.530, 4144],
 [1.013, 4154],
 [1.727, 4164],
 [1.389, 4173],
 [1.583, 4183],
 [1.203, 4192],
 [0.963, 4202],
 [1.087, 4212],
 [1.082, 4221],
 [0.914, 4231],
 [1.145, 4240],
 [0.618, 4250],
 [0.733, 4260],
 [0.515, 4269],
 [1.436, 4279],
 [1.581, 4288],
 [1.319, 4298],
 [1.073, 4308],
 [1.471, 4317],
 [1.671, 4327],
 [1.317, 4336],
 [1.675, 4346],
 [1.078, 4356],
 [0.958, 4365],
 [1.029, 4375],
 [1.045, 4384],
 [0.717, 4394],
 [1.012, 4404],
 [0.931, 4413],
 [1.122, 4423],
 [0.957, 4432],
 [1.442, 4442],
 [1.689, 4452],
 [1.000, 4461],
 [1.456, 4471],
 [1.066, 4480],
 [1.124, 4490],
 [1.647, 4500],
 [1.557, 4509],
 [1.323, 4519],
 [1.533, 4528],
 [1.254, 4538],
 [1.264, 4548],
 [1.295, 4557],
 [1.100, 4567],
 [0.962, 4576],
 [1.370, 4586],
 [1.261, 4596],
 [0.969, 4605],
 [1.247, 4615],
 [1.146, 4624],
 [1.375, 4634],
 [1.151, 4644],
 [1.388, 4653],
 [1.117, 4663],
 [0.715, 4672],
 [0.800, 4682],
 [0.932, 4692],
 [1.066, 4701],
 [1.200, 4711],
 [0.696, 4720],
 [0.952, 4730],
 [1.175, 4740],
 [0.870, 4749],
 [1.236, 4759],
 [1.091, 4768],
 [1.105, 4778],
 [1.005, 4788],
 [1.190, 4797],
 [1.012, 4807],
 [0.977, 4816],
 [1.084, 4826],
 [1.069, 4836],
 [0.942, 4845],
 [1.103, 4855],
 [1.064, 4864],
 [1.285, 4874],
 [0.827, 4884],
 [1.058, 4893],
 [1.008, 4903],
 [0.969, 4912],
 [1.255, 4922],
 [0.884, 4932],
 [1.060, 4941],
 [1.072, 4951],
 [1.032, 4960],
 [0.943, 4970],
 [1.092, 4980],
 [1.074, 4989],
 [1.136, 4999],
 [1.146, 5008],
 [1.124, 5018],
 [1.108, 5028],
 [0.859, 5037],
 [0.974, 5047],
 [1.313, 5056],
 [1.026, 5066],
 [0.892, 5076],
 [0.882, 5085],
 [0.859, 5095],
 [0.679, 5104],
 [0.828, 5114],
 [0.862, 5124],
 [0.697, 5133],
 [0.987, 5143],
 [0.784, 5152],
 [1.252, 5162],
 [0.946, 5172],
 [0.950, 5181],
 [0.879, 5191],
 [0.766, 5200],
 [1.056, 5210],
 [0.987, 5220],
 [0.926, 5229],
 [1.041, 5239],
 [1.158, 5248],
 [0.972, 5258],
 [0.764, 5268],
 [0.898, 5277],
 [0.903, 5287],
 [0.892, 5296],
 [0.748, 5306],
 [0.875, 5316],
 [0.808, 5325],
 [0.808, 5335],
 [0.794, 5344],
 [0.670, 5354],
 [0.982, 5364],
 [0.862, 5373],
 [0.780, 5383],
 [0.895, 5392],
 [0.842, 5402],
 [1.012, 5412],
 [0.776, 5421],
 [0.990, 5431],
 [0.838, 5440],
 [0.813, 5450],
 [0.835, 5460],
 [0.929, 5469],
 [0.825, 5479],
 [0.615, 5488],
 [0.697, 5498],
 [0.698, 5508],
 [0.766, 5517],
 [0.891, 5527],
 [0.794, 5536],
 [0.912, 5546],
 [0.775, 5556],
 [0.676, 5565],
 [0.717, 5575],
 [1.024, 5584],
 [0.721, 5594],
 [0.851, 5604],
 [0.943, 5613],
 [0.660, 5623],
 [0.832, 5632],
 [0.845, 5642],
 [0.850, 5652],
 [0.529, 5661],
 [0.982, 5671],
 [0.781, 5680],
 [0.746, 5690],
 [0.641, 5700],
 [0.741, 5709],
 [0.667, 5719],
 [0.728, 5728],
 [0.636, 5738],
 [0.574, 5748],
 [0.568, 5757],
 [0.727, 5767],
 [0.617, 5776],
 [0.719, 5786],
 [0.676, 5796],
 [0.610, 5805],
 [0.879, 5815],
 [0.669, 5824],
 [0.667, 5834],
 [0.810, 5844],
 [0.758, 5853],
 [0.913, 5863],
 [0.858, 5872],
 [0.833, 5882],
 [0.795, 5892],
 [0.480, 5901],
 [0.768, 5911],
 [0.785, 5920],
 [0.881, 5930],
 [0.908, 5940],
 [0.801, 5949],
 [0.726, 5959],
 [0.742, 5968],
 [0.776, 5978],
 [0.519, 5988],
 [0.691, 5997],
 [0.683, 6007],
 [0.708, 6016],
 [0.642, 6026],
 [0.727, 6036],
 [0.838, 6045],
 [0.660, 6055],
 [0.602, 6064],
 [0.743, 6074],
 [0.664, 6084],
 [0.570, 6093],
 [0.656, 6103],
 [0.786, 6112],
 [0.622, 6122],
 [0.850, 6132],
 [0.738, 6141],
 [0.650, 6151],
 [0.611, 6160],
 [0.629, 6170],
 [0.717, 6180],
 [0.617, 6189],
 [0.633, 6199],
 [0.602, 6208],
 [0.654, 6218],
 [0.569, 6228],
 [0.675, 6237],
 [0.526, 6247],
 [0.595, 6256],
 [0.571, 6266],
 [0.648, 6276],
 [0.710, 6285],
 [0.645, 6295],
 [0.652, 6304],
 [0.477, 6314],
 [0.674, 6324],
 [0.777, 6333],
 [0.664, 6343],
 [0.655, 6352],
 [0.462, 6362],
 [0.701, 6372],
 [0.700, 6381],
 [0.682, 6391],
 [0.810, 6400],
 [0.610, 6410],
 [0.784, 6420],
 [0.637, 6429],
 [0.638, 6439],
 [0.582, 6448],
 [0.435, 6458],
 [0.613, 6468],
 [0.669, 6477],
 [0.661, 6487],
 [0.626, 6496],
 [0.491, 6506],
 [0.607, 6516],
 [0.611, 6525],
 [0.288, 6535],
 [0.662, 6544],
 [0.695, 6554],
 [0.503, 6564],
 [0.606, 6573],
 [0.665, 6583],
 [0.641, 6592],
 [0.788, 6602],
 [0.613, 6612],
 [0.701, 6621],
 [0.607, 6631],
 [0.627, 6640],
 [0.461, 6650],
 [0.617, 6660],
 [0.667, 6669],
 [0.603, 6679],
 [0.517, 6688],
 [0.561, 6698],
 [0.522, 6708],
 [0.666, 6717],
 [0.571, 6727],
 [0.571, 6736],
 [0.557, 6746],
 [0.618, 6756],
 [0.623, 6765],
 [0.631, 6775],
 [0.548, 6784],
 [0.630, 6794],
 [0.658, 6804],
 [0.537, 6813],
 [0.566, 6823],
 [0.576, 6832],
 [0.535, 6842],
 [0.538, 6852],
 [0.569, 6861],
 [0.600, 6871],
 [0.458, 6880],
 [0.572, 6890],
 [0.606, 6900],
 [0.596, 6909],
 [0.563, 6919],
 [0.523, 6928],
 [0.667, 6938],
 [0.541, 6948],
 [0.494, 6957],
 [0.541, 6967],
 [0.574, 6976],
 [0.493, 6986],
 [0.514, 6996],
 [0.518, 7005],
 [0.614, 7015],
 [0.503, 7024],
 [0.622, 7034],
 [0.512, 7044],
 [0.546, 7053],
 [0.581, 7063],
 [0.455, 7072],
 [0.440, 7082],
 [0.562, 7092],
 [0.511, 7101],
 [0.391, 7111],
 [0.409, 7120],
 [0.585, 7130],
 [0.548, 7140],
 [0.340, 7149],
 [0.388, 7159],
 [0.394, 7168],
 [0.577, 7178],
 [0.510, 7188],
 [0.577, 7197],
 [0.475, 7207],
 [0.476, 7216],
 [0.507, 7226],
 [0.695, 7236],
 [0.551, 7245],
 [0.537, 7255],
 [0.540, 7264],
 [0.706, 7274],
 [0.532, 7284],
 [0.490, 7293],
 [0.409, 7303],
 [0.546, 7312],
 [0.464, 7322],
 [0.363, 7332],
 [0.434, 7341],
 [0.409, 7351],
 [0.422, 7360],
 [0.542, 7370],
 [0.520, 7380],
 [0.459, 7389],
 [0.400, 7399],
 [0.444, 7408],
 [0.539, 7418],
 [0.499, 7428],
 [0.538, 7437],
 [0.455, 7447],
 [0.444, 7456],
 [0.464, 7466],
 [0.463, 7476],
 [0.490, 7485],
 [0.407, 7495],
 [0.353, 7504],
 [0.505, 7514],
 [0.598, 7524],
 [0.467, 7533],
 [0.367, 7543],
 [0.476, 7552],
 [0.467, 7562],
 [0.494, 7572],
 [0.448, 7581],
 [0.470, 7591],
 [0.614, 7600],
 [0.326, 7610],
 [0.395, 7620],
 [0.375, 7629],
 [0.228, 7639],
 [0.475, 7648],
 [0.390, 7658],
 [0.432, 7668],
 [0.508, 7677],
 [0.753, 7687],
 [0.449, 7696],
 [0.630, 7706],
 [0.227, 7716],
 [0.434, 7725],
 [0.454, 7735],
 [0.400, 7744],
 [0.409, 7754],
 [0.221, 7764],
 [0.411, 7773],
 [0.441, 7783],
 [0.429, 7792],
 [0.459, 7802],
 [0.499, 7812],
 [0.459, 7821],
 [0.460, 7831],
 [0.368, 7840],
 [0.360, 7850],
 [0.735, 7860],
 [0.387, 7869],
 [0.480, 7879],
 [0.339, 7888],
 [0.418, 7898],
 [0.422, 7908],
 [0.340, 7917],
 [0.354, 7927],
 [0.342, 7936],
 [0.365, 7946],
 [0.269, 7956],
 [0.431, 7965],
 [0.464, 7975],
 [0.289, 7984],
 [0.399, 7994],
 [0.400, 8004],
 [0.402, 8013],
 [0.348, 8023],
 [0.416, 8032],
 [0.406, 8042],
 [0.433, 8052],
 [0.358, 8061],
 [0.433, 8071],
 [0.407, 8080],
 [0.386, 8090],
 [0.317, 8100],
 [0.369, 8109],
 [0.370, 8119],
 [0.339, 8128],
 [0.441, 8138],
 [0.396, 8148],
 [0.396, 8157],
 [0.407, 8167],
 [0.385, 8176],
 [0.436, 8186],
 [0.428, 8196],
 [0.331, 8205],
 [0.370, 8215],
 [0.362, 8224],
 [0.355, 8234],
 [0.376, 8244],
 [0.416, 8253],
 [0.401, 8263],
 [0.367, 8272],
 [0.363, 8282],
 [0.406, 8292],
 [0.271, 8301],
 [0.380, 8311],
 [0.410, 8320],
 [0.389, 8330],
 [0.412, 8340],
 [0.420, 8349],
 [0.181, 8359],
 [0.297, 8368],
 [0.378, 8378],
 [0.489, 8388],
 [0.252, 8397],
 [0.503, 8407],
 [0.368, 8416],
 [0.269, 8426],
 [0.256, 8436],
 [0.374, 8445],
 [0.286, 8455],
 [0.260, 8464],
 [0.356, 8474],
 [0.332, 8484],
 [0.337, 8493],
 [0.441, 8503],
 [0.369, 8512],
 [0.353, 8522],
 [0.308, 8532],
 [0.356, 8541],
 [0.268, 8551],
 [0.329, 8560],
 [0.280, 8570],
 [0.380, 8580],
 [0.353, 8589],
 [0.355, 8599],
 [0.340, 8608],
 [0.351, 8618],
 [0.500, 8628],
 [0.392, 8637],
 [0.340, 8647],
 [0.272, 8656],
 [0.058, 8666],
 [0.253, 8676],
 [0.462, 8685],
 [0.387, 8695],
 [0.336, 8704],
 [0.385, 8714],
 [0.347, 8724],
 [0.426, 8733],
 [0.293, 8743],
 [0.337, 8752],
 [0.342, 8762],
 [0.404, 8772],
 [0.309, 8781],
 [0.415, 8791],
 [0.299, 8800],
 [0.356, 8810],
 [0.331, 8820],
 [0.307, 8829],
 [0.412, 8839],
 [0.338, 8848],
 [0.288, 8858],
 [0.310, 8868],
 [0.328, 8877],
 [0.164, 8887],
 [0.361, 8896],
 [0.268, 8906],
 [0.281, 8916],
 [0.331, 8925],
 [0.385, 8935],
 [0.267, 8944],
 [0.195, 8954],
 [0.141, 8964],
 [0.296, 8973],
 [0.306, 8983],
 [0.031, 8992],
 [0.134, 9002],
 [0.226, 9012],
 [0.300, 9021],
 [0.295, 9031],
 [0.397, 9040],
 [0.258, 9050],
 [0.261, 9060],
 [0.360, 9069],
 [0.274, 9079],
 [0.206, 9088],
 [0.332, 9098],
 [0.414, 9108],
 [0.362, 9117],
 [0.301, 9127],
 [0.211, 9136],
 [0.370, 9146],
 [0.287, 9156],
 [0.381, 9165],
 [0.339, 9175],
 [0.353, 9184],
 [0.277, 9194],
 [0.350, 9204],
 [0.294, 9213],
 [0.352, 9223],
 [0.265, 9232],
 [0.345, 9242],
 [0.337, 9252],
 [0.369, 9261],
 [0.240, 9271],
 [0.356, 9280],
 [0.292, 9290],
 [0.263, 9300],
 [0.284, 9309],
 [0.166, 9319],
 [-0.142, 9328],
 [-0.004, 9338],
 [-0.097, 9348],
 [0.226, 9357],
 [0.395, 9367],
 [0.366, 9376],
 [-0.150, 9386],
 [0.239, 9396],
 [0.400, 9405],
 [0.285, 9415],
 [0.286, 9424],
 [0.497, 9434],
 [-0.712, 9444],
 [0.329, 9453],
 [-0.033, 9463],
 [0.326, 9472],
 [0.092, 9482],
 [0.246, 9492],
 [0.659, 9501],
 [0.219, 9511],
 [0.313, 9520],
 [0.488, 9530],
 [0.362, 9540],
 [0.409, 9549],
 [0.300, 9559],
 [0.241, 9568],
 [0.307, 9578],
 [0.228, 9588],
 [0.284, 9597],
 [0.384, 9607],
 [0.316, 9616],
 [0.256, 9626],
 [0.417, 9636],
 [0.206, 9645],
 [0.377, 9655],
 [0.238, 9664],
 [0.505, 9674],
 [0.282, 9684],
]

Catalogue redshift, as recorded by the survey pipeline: 0.14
